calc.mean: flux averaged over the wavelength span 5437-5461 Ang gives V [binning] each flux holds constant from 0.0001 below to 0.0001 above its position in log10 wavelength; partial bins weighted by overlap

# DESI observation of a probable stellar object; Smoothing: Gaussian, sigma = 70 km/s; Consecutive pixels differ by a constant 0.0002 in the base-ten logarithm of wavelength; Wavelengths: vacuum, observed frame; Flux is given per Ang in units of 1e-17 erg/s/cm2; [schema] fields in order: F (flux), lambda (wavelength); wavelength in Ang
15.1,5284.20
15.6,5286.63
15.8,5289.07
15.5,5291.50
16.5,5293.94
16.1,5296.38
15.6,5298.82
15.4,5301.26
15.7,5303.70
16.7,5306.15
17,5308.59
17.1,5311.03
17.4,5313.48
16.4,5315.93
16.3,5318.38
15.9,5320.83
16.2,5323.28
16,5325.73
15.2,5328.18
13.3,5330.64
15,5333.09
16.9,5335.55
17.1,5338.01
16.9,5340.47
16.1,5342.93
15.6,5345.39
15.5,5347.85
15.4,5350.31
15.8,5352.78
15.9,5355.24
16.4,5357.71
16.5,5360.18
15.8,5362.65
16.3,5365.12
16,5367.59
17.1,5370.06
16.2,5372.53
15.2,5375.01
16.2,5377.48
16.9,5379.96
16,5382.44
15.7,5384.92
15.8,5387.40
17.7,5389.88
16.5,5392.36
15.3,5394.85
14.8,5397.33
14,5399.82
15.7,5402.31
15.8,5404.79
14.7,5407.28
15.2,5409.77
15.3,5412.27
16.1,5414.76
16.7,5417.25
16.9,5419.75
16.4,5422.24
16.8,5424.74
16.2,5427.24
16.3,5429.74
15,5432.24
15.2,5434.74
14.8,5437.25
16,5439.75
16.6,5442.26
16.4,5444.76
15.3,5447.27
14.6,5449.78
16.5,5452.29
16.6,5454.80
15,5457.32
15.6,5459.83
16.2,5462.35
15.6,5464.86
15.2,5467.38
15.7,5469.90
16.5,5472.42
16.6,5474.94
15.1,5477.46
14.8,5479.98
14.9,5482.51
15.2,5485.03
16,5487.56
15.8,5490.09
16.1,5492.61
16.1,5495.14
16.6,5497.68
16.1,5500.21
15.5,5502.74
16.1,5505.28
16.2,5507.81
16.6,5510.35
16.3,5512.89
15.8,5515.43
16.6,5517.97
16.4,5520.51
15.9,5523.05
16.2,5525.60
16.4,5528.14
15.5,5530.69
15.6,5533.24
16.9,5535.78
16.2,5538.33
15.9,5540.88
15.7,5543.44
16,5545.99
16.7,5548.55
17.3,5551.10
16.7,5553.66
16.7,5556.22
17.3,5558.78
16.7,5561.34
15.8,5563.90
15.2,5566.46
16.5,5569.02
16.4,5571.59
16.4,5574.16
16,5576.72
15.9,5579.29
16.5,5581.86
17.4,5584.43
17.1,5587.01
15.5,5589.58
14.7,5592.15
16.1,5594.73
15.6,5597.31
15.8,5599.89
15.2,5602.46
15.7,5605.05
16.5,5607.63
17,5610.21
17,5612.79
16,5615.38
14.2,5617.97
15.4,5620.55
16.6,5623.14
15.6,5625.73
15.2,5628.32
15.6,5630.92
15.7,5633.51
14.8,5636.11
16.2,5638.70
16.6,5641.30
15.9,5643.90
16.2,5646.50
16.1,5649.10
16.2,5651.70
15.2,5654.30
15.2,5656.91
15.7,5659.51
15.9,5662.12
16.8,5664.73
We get 15.8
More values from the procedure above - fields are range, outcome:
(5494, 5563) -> 16.3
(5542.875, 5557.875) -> 16.6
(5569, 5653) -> 16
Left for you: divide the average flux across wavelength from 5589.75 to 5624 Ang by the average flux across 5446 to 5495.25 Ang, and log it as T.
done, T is 1.01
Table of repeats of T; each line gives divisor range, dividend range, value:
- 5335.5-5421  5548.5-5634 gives 1.01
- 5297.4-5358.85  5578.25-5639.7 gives 0.99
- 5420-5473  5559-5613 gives 1.02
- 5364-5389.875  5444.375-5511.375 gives 0.97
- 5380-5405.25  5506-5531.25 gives 1.03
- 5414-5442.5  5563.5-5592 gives 1.01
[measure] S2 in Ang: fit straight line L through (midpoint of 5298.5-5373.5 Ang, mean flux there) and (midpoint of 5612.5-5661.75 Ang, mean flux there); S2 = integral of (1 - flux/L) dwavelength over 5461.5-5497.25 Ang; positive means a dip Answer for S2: 0.46 Ang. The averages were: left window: 16.1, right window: 15.7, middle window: 15.7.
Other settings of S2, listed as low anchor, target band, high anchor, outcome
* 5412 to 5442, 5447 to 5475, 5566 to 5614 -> 0.49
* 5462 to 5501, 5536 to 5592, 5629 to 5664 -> -2.02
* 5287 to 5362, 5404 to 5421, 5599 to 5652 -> 0.18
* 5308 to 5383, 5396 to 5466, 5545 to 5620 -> 1.80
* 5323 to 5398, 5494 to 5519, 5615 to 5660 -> -0.57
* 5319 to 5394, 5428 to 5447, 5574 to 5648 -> 0.31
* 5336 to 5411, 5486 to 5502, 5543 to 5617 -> 0.04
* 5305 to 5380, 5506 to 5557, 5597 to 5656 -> -1.08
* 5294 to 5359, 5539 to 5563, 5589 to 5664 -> -1.04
